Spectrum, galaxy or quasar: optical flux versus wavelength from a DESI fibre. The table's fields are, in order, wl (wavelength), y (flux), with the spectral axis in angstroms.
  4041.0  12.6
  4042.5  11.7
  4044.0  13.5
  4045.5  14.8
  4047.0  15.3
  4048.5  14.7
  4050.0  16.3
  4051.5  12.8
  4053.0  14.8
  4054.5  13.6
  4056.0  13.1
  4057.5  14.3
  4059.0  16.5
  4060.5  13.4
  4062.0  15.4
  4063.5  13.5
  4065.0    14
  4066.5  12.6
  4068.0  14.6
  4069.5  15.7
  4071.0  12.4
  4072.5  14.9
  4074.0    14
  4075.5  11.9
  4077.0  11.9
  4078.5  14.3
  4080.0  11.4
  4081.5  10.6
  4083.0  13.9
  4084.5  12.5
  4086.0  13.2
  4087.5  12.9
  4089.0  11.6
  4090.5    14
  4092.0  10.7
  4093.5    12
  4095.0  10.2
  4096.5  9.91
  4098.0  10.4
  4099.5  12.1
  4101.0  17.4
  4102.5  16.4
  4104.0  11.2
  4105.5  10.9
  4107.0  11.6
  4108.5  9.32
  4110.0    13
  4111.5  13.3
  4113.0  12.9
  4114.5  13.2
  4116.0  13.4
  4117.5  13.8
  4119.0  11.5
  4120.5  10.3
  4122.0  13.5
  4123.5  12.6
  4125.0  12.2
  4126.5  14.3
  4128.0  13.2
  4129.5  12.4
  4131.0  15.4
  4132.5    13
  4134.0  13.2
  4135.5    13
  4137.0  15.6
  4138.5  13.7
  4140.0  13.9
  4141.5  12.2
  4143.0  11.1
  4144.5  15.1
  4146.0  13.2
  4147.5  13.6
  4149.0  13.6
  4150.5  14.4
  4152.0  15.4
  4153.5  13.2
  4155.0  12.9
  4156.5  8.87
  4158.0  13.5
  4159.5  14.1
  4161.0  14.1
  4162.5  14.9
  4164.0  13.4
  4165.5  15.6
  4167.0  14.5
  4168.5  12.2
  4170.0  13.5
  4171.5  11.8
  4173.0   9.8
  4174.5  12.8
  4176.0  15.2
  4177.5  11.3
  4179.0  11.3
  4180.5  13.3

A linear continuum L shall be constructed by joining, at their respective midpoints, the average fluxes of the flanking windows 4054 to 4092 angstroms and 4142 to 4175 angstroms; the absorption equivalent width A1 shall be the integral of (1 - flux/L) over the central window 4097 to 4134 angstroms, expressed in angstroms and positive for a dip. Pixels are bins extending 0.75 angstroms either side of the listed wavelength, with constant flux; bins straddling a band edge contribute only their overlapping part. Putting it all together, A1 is 1.5 angstroms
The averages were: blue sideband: 13.4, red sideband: 13.2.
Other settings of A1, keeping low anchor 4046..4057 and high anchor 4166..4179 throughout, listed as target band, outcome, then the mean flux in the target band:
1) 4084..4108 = 2.5 angstroms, 12.3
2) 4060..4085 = 1.3 angstroms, 13.4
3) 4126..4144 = -0.4 angstroms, 13.4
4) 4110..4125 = 0.8 angstroms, 12.7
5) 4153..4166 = -0.6 angstroms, 13.4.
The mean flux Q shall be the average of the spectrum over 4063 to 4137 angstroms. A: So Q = 12.8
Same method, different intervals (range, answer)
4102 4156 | 13.1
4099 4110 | 12.7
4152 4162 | 13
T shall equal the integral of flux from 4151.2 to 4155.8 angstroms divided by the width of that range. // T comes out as 13.8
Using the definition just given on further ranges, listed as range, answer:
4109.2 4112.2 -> 13.1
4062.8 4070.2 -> 14.1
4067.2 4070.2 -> 15.1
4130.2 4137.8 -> 14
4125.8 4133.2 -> 13.7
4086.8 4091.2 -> 12.8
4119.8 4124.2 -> 12.1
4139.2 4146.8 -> 13.1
